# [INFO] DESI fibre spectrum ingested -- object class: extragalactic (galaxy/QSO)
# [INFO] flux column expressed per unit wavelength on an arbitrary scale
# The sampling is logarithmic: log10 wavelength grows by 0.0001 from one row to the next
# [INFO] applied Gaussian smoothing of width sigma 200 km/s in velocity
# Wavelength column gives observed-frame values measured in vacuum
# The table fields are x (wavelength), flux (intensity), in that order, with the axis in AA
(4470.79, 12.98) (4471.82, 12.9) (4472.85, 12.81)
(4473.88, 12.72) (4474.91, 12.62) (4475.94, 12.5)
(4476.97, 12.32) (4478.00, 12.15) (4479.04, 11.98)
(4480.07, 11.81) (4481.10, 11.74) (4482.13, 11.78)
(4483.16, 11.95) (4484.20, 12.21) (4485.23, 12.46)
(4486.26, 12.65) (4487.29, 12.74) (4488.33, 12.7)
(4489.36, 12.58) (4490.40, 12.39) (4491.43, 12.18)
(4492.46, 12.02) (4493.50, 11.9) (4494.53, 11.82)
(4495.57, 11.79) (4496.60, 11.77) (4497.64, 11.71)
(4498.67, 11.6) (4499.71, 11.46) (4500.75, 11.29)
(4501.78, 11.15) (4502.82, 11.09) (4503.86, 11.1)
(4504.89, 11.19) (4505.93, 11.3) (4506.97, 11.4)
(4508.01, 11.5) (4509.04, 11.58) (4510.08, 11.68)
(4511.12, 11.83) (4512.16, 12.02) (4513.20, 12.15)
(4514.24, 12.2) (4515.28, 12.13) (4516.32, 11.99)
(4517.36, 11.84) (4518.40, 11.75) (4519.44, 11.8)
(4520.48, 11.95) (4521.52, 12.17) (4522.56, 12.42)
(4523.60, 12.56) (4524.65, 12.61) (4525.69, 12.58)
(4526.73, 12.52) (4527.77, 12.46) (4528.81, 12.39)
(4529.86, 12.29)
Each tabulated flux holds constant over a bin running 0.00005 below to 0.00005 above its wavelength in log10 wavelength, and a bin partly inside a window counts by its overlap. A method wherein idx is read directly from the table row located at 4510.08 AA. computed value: 11.68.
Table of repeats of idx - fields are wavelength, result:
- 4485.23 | 12.46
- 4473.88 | 12.72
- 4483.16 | 11.95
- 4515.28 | 12.13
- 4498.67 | 11.6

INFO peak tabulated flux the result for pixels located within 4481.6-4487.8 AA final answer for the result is 12.74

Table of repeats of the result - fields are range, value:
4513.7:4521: 12.2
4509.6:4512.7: 12.02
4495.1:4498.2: 11.79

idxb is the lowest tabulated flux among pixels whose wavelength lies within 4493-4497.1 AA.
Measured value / 11.77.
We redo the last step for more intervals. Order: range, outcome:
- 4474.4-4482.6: 11.74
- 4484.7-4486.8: 12.46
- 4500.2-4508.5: 11.09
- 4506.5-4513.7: 11.4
